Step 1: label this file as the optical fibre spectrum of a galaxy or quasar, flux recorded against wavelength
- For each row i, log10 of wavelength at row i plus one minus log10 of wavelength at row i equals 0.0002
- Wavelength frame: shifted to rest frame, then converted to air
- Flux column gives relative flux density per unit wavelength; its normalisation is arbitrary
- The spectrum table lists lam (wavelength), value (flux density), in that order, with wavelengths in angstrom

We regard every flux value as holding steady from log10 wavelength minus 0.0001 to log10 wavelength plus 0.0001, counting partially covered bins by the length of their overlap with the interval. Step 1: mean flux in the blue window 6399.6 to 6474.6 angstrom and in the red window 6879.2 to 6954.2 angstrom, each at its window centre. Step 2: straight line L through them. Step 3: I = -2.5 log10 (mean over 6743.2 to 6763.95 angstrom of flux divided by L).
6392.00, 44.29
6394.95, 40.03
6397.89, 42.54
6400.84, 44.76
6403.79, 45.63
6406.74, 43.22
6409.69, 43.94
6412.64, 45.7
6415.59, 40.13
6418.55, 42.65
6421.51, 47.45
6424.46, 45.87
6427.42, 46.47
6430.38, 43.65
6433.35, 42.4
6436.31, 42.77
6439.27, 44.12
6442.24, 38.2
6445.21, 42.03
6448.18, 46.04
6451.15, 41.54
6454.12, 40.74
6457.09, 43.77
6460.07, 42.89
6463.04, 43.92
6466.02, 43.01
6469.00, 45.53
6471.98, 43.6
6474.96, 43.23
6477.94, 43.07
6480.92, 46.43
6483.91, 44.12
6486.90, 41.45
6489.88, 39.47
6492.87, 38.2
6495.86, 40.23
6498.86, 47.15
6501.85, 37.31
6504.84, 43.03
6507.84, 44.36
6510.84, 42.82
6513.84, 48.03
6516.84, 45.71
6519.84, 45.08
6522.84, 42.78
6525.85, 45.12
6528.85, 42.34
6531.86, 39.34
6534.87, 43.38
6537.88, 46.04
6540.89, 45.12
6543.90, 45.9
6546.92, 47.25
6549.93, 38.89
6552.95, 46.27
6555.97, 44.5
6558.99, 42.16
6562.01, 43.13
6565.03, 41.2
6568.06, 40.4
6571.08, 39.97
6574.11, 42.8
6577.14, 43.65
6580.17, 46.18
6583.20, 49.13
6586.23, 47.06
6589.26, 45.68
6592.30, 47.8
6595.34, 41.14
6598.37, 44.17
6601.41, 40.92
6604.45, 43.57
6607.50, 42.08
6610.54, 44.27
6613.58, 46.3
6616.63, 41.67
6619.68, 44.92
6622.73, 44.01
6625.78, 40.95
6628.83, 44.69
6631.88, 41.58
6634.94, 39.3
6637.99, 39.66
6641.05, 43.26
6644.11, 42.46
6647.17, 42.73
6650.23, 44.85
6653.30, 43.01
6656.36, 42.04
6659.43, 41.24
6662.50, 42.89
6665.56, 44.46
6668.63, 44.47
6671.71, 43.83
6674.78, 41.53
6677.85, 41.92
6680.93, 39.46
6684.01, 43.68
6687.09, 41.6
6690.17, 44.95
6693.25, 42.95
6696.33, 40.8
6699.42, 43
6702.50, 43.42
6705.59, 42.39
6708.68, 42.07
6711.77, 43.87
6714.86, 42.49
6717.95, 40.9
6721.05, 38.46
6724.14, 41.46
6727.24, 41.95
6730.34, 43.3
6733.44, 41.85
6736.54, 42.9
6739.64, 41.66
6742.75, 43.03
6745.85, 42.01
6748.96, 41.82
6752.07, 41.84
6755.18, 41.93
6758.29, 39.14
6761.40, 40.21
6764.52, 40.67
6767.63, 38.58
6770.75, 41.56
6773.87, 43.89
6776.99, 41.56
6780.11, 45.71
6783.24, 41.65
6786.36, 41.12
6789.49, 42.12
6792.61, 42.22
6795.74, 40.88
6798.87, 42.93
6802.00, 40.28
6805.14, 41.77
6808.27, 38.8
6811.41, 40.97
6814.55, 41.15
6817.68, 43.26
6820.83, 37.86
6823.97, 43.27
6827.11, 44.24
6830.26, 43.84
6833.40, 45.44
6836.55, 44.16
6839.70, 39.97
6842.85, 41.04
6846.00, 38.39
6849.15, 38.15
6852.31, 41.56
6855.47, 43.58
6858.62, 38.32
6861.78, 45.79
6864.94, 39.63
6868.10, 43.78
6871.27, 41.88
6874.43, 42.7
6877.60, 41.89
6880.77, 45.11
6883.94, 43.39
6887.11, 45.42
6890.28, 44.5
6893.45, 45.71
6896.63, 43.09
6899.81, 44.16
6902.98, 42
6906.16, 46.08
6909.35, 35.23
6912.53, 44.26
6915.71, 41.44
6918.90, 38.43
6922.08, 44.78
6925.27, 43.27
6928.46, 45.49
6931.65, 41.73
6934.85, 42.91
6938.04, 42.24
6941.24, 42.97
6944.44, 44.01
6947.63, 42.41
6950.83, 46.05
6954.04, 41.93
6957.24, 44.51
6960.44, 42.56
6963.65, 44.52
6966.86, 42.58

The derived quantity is 0.05 mag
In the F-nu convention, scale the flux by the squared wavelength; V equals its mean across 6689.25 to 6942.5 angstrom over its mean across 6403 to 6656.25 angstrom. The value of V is 1.06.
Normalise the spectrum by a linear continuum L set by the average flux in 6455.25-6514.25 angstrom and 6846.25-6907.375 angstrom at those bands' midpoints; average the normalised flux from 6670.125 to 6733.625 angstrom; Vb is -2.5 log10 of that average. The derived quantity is 0.02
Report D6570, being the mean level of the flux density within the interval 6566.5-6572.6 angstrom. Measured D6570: 40.2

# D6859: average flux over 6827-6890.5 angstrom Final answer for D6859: 42.4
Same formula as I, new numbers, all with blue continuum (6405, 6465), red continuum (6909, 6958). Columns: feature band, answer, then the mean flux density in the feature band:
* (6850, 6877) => 0.02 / 42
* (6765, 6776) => 0.04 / 41.3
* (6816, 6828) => 0.02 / 42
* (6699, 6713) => 0.00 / 42.9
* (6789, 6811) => 0.04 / 41.2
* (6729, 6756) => 0.02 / 42.3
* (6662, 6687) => 0.01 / 42.7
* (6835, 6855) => 0.06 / 40.7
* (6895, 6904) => -0.01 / 43.2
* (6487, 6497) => 0.10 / 39.6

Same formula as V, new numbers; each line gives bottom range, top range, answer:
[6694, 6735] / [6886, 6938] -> 1.08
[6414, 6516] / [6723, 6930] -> 1.09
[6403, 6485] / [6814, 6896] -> 1.10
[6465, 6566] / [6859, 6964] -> 1.12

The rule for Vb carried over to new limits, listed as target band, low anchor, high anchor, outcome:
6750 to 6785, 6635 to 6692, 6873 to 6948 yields 0.032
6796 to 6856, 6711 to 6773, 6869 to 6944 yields 0.018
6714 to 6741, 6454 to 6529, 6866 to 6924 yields 0.037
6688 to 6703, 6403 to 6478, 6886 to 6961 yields 0.009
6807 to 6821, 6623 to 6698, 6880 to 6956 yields 0.057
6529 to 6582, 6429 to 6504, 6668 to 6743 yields -0.021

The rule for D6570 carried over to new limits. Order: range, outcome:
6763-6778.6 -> 41.3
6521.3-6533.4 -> 42.4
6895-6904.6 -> 43.1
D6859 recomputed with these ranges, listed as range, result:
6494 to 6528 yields 43.7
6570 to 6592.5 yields 45.2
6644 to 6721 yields 42.6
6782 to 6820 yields 41.4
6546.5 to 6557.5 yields 43.9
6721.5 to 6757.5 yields 42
